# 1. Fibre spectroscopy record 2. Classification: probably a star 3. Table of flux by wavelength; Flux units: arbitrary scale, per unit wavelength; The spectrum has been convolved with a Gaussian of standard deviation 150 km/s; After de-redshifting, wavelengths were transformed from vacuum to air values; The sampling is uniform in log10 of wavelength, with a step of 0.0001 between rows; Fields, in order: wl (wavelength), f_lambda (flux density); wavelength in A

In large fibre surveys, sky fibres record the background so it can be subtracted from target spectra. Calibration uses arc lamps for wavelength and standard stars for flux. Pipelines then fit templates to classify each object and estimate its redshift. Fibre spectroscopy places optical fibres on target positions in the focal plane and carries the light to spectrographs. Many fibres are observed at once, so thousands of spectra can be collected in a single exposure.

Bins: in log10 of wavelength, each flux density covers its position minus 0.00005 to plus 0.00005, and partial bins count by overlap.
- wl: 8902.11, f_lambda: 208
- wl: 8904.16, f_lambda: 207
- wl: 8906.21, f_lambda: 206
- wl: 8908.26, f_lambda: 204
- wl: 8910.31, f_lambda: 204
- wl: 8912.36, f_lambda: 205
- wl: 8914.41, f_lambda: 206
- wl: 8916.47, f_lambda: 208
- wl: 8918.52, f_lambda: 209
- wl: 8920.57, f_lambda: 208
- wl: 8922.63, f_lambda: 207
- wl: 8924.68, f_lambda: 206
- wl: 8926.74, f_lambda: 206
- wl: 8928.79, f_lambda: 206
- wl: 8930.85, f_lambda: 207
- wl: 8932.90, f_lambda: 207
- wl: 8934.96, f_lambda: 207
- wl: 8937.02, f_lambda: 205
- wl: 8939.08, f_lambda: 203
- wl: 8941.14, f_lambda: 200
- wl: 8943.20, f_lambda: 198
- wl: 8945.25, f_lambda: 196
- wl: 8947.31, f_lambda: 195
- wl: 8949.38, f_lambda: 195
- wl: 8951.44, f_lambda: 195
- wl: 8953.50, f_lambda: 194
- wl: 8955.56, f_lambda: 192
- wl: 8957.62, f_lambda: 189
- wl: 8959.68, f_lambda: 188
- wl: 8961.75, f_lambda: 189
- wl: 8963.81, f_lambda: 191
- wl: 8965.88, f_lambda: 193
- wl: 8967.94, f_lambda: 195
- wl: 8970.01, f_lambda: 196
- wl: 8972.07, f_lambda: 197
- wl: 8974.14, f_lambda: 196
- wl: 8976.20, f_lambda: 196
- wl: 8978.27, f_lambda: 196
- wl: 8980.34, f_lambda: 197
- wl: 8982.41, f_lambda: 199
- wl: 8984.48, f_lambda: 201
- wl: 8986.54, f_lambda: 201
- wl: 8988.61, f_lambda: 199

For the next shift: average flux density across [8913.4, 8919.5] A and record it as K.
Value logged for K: 208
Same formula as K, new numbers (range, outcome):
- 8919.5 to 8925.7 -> 207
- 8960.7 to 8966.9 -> 191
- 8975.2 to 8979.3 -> 196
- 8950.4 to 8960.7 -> 192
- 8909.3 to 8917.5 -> 206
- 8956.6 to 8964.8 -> 189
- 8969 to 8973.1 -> 197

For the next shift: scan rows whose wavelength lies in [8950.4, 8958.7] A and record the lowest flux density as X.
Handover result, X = 189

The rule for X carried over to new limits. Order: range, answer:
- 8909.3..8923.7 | 204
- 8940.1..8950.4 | 195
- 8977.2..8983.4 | 196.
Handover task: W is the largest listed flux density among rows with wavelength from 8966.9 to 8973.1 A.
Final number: 197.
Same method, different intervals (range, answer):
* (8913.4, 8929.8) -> 209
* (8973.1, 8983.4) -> 199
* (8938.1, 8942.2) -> 203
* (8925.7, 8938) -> 207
